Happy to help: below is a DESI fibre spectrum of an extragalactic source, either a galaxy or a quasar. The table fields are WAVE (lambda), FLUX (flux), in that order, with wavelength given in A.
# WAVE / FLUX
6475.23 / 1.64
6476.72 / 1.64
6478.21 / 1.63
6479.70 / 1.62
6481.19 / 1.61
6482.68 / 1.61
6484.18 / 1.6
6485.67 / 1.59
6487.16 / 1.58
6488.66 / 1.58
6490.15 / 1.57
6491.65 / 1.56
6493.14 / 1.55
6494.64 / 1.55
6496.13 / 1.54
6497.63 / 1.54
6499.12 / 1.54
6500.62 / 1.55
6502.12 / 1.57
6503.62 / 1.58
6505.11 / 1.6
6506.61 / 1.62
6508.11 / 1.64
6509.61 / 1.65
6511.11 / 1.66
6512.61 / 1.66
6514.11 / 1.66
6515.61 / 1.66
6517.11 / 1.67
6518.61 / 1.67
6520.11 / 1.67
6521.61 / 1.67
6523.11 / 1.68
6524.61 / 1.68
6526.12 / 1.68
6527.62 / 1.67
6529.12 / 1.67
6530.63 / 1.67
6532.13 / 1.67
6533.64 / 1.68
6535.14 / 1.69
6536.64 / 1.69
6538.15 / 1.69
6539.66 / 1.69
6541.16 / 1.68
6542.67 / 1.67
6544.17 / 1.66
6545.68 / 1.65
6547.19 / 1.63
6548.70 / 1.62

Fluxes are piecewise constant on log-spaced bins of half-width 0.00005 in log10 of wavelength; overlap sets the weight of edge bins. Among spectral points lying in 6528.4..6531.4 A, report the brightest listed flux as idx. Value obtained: 1.67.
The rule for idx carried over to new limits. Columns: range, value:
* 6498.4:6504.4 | 1.58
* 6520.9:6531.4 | 1.68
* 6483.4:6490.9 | 1.6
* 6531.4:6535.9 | 1.69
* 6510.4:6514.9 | 1.66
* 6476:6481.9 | 1.64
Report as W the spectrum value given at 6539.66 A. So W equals 1.69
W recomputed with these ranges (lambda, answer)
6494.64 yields 1.55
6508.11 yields 1.64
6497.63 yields 1.54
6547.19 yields 1.63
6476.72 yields 1.64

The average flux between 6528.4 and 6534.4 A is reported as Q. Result 1.67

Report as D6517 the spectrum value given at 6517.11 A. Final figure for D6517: 1.67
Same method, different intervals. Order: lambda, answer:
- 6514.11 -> 1.66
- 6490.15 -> 1.57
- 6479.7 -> 1.62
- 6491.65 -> 1.56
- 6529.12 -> 1.67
